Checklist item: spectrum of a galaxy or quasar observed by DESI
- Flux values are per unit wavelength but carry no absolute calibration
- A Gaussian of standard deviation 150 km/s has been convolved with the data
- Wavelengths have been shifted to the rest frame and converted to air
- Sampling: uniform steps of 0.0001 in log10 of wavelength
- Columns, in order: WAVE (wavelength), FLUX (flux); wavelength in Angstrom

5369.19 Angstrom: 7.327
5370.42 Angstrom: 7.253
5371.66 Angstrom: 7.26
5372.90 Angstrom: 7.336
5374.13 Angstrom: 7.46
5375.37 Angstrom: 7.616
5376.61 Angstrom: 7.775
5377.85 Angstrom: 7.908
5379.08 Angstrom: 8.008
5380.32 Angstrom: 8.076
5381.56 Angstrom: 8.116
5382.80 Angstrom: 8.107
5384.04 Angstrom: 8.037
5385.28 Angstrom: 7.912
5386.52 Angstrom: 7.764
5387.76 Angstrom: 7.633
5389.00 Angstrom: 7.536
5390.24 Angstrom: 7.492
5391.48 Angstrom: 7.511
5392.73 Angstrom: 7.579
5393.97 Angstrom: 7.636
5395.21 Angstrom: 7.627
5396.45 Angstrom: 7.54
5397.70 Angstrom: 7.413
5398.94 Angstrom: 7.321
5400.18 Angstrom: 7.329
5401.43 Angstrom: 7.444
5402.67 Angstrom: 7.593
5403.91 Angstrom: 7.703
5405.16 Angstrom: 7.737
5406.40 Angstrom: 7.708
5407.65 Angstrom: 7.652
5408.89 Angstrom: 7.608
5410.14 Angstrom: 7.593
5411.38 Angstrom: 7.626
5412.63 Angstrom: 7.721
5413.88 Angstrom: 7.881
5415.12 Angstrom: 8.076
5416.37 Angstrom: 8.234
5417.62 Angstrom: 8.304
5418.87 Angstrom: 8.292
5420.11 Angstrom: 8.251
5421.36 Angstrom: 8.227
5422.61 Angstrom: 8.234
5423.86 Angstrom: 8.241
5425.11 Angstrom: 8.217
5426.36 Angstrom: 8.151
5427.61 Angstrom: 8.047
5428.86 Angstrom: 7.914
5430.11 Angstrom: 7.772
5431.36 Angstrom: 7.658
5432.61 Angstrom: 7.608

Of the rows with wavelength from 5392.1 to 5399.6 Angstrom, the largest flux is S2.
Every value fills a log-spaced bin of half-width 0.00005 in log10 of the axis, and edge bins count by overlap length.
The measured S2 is 7.636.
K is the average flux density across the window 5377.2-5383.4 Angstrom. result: 8.05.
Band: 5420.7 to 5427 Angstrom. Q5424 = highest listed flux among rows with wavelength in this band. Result 8.241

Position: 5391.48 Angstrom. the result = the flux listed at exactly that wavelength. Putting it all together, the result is 7.511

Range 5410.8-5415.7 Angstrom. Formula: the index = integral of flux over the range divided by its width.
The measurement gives 7.82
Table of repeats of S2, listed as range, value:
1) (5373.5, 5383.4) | 8.116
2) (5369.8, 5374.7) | 7.46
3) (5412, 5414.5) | 7.881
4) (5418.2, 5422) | 8.292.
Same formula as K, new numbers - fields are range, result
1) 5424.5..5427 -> 8.18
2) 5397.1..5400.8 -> 7.37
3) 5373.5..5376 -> 7.55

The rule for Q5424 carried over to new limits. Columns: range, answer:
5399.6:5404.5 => 7.703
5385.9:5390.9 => 7.764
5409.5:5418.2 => 8.304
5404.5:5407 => 7.737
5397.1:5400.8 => 7.413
